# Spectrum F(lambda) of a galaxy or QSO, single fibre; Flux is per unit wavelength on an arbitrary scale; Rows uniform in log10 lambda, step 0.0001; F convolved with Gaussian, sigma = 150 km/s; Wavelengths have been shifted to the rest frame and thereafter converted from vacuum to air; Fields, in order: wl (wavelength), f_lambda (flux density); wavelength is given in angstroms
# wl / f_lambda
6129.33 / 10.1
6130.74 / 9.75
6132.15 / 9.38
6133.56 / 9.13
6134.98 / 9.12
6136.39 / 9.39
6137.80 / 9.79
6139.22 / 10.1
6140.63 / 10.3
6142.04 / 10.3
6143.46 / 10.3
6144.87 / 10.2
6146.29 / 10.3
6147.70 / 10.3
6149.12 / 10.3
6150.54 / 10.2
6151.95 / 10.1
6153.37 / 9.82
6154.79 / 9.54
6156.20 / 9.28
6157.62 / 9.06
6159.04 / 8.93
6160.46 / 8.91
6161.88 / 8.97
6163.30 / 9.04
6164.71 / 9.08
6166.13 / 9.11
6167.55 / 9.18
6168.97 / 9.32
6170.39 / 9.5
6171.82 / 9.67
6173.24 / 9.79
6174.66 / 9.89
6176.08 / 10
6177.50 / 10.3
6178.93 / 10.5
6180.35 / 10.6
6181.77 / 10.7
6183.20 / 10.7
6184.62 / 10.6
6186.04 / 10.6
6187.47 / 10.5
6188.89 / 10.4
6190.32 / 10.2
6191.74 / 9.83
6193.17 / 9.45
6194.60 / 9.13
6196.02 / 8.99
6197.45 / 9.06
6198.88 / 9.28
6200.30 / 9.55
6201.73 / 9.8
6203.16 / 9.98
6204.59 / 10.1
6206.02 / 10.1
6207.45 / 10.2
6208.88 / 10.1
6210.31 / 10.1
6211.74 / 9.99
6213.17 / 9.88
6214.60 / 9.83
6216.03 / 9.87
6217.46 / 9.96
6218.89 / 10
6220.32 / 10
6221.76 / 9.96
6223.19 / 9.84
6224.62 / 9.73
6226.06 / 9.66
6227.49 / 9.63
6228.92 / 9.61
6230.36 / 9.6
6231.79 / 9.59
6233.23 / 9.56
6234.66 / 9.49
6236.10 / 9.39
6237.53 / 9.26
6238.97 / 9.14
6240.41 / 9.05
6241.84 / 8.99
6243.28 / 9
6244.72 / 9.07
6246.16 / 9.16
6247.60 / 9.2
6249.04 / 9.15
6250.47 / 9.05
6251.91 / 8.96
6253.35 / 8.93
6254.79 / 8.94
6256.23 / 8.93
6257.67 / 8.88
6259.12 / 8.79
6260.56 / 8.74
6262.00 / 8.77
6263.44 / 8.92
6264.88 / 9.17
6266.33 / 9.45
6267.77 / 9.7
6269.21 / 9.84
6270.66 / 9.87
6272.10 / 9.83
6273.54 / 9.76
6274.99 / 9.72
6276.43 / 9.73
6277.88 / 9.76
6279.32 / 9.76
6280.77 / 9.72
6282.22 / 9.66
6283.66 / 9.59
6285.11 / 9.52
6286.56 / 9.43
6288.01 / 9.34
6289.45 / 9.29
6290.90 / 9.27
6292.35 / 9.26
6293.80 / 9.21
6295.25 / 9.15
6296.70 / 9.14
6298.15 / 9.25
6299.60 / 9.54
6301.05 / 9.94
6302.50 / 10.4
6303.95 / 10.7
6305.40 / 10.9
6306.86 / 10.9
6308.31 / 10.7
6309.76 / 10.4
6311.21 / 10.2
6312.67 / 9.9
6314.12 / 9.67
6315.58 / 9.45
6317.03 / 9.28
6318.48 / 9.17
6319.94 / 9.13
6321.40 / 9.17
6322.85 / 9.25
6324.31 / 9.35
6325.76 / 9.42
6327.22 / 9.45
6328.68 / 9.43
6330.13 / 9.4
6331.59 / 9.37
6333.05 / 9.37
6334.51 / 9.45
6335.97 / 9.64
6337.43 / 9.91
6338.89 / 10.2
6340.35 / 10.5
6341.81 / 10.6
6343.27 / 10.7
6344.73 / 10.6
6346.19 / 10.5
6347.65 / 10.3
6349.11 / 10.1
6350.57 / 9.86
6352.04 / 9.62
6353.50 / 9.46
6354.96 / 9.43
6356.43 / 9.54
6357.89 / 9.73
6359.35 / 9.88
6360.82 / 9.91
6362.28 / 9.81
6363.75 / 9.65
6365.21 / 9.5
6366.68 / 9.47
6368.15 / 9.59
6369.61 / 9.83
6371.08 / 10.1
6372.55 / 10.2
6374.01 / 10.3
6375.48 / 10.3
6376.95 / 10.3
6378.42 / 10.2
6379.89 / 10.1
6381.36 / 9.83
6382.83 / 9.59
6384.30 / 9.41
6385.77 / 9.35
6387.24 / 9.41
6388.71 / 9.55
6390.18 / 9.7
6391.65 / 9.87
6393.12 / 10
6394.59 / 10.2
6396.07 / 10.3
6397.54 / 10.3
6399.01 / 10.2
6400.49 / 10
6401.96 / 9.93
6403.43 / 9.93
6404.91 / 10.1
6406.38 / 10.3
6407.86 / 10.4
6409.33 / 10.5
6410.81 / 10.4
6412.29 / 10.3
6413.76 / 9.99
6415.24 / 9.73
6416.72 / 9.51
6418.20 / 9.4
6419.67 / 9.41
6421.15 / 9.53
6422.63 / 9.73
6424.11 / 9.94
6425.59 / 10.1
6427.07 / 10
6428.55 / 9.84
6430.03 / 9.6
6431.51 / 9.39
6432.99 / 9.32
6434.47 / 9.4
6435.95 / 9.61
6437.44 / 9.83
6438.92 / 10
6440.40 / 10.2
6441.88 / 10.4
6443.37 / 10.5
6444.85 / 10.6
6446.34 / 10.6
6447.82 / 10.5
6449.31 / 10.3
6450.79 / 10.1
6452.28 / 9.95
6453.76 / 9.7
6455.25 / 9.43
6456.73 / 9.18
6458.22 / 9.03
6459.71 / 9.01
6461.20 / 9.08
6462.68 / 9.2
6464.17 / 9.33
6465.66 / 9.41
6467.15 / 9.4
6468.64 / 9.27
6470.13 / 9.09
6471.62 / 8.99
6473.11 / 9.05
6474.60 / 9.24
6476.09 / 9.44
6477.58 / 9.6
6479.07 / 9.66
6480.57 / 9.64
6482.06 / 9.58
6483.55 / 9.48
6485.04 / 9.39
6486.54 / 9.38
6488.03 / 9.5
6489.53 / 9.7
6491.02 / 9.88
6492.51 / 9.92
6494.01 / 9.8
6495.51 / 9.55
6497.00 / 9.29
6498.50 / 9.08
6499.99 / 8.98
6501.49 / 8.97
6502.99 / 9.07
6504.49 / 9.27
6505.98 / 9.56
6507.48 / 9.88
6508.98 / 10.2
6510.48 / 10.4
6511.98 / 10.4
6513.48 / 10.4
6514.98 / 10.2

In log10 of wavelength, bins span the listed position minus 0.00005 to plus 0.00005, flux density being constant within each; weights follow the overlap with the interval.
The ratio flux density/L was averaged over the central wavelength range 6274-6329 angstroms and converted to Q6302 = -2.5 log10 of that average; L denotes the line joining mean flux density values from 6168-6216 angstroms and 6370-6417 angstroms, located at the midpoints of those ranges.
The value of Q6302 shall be 0.036 mag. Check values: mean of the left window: 9.95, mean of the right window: 10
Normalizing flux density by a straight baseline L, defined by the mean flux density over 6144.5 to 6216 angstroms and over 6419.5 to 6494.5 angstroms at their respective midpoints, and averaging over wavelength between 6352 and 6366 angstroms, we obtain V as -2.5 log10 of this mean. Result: 0.006 mag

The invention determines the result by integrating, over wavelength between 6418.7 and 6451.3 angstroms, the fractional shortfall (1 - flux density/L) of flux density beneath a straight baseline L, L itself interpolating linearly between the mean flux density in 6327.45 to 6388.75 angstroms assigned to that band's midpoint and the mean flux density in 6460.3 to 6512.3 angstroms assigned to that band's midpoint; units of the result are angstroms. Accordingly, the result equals -1.1 angstroms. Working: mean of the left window 9.86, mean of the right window 9.47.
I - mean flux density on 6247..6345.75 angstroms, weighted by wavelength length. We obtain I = 9.59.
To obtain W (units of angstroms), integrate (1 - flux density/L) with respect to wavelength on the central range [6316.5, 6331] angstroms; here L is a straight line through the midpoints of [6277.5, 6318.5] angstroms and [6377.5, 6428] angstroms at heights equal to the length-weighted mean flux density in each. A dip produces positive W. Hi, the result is 0.7 angstroms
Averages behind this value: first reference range 9.75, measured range 9.31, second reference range 9.92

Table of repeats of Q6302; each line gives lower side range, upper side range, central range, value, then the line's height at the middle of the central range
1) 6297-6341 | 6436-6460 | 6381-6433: 0.00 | 9.9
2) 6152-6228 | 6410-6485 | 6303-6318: -0.05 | 9.73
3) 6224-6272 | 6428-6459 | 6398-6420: -0.03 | 9.77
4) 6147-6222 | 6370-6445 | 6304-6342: 0.01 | 9.89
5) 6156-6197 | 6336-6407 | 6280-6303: 0.04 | 9.87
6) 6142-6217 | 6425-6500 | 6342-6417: -0.03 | 9.69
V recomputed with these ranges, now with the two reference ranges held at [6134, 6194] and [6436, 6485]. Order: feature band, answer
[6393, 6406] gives -0.05 mag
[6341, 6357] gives -0.04 mag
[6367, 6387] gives -0.02 mag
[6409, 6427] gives -0.02 mag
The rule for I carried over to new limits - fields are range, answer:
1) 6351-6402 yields 9.84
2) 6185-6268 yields 9.52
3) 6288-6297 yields 9.24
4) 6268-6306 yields 9.67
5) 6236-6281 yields 9.26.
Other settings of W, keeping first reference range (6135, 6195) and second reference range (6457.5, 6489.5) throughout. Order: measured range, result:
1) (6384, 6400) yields -0.7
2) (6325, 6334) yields 0.2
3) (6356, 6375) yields -0.6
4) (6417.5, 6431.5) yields -0.4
